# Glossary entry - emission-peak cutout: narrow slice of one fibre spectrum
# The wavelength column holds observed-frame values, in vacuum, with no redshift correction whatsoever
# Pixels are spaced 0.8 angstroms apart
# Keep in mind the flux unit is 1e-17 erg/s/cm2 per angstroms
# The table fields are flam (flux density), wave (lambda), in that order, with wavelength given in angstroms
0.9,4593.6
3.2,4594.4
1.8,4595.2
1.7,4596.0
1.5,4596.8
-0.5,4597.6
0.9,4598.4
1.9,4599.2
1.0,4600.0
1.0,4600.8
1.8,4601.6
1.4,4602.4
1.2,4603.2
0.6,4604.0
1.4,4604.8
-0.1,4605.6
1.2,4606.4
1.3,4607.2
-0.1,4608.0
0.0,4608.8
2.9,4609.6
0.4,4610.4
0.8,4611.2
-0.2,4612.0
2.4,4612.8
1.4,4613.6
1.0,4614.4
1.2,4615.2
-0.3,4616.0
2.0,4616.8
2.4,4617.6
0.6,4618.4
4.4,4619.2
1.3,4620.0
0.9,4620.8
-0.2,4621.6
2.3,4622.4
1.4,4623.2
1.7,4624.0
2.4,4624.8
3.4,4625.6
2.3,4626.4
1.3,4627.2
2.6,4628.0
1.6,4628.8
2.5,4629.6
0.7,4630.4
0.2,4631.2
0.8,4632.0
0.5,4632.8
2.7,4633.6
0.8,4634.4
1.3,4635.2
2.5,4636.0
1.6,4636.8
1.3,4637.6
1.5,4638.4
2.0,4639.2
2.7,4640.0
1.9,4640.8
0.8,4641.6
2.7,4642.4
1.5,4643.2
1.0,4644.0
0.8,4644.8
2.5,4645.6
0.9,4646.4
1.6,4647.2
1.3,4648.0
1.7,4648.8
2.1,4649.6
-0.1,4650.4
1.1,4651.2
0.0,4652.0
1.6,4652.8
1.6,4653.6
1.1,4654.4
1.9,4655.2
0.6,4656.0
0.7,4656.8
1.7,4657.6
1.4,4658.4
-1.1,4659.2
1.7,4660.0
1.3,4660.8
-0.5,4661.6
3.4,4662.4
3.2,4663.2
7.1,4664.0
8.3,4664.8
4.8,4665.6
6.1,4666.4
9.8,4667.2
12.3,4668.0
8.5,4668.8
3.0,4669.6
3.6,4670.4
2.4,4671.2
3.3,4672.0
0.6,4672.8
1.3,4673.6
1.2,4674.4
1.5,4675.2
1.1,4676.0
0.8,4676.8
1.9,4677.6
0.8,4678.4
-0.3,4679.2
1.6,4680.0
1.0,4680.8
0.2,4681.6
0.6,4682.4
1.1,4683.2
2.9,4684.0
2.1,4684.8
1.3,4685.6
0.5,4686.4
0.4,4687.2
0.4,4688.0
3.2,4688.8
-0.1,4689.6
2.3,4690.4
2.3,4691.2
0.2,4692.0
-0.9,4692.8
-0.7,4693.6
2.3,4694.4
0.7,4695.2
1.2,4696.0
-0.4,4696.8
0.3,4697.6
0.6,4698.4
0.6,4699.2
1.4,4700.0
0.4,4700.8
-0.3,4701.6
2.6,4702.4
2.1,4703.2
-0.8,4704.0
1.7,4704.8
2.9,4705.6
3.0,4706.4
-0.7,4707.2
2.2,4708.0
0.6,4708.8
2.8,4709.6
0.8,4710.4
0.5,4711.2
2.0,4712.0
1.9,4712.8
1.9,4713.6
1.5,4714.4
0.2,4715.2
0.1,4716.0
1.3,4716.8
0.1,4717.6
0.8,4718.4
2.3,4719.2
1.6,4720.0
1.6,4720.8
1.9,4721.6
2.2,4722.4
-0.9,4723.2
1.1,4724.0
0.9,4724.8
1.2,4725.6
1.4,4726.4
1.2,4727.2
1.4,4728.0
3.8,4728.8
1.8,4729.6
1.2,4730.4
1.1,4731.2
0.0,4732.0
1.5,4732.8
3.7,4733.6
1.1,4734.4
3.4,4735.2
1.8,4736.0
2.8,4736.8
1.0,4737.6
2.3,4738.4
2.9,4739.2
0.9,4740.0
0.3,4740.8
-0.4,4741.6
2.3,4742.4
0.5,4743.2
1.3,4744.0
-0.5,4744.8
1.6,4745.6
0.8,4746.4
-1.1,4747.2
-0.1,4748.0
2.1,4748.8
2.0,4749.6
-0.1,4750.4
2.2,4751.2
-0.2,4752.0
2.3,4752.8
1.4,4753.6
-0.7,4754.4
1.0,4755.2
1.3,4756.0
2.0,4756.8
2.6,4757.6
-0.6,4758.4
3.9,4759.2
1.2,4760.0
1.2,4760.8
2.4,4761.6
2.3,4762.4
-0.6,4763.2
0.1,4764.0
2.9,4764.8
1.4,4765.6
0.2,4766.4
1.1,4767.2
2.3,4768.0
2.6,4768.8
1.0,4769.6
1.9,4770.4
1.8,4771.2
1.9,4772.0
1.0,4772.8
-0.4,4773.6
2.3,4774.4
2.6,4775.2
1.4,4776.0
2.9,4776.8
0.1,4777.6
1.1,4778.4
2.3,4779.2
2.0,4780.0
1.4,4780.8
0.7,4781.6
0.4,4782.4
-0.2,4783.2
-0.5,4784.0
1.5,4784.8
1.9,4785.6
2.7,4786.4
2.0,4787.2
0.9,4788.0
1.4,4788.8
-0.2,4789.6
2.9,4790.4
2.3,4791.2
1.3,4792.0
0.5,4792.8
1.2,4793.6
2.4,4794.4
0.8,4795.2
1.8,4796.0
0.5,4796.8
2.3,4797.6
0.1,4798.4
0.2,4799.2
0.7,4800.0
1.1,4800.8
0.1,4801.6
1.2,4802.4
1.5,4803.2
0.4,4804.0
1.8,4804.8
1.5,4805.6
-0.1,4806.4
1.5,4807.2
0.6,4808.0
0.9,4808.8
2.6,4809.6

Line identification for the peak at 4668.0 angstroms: [O II]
